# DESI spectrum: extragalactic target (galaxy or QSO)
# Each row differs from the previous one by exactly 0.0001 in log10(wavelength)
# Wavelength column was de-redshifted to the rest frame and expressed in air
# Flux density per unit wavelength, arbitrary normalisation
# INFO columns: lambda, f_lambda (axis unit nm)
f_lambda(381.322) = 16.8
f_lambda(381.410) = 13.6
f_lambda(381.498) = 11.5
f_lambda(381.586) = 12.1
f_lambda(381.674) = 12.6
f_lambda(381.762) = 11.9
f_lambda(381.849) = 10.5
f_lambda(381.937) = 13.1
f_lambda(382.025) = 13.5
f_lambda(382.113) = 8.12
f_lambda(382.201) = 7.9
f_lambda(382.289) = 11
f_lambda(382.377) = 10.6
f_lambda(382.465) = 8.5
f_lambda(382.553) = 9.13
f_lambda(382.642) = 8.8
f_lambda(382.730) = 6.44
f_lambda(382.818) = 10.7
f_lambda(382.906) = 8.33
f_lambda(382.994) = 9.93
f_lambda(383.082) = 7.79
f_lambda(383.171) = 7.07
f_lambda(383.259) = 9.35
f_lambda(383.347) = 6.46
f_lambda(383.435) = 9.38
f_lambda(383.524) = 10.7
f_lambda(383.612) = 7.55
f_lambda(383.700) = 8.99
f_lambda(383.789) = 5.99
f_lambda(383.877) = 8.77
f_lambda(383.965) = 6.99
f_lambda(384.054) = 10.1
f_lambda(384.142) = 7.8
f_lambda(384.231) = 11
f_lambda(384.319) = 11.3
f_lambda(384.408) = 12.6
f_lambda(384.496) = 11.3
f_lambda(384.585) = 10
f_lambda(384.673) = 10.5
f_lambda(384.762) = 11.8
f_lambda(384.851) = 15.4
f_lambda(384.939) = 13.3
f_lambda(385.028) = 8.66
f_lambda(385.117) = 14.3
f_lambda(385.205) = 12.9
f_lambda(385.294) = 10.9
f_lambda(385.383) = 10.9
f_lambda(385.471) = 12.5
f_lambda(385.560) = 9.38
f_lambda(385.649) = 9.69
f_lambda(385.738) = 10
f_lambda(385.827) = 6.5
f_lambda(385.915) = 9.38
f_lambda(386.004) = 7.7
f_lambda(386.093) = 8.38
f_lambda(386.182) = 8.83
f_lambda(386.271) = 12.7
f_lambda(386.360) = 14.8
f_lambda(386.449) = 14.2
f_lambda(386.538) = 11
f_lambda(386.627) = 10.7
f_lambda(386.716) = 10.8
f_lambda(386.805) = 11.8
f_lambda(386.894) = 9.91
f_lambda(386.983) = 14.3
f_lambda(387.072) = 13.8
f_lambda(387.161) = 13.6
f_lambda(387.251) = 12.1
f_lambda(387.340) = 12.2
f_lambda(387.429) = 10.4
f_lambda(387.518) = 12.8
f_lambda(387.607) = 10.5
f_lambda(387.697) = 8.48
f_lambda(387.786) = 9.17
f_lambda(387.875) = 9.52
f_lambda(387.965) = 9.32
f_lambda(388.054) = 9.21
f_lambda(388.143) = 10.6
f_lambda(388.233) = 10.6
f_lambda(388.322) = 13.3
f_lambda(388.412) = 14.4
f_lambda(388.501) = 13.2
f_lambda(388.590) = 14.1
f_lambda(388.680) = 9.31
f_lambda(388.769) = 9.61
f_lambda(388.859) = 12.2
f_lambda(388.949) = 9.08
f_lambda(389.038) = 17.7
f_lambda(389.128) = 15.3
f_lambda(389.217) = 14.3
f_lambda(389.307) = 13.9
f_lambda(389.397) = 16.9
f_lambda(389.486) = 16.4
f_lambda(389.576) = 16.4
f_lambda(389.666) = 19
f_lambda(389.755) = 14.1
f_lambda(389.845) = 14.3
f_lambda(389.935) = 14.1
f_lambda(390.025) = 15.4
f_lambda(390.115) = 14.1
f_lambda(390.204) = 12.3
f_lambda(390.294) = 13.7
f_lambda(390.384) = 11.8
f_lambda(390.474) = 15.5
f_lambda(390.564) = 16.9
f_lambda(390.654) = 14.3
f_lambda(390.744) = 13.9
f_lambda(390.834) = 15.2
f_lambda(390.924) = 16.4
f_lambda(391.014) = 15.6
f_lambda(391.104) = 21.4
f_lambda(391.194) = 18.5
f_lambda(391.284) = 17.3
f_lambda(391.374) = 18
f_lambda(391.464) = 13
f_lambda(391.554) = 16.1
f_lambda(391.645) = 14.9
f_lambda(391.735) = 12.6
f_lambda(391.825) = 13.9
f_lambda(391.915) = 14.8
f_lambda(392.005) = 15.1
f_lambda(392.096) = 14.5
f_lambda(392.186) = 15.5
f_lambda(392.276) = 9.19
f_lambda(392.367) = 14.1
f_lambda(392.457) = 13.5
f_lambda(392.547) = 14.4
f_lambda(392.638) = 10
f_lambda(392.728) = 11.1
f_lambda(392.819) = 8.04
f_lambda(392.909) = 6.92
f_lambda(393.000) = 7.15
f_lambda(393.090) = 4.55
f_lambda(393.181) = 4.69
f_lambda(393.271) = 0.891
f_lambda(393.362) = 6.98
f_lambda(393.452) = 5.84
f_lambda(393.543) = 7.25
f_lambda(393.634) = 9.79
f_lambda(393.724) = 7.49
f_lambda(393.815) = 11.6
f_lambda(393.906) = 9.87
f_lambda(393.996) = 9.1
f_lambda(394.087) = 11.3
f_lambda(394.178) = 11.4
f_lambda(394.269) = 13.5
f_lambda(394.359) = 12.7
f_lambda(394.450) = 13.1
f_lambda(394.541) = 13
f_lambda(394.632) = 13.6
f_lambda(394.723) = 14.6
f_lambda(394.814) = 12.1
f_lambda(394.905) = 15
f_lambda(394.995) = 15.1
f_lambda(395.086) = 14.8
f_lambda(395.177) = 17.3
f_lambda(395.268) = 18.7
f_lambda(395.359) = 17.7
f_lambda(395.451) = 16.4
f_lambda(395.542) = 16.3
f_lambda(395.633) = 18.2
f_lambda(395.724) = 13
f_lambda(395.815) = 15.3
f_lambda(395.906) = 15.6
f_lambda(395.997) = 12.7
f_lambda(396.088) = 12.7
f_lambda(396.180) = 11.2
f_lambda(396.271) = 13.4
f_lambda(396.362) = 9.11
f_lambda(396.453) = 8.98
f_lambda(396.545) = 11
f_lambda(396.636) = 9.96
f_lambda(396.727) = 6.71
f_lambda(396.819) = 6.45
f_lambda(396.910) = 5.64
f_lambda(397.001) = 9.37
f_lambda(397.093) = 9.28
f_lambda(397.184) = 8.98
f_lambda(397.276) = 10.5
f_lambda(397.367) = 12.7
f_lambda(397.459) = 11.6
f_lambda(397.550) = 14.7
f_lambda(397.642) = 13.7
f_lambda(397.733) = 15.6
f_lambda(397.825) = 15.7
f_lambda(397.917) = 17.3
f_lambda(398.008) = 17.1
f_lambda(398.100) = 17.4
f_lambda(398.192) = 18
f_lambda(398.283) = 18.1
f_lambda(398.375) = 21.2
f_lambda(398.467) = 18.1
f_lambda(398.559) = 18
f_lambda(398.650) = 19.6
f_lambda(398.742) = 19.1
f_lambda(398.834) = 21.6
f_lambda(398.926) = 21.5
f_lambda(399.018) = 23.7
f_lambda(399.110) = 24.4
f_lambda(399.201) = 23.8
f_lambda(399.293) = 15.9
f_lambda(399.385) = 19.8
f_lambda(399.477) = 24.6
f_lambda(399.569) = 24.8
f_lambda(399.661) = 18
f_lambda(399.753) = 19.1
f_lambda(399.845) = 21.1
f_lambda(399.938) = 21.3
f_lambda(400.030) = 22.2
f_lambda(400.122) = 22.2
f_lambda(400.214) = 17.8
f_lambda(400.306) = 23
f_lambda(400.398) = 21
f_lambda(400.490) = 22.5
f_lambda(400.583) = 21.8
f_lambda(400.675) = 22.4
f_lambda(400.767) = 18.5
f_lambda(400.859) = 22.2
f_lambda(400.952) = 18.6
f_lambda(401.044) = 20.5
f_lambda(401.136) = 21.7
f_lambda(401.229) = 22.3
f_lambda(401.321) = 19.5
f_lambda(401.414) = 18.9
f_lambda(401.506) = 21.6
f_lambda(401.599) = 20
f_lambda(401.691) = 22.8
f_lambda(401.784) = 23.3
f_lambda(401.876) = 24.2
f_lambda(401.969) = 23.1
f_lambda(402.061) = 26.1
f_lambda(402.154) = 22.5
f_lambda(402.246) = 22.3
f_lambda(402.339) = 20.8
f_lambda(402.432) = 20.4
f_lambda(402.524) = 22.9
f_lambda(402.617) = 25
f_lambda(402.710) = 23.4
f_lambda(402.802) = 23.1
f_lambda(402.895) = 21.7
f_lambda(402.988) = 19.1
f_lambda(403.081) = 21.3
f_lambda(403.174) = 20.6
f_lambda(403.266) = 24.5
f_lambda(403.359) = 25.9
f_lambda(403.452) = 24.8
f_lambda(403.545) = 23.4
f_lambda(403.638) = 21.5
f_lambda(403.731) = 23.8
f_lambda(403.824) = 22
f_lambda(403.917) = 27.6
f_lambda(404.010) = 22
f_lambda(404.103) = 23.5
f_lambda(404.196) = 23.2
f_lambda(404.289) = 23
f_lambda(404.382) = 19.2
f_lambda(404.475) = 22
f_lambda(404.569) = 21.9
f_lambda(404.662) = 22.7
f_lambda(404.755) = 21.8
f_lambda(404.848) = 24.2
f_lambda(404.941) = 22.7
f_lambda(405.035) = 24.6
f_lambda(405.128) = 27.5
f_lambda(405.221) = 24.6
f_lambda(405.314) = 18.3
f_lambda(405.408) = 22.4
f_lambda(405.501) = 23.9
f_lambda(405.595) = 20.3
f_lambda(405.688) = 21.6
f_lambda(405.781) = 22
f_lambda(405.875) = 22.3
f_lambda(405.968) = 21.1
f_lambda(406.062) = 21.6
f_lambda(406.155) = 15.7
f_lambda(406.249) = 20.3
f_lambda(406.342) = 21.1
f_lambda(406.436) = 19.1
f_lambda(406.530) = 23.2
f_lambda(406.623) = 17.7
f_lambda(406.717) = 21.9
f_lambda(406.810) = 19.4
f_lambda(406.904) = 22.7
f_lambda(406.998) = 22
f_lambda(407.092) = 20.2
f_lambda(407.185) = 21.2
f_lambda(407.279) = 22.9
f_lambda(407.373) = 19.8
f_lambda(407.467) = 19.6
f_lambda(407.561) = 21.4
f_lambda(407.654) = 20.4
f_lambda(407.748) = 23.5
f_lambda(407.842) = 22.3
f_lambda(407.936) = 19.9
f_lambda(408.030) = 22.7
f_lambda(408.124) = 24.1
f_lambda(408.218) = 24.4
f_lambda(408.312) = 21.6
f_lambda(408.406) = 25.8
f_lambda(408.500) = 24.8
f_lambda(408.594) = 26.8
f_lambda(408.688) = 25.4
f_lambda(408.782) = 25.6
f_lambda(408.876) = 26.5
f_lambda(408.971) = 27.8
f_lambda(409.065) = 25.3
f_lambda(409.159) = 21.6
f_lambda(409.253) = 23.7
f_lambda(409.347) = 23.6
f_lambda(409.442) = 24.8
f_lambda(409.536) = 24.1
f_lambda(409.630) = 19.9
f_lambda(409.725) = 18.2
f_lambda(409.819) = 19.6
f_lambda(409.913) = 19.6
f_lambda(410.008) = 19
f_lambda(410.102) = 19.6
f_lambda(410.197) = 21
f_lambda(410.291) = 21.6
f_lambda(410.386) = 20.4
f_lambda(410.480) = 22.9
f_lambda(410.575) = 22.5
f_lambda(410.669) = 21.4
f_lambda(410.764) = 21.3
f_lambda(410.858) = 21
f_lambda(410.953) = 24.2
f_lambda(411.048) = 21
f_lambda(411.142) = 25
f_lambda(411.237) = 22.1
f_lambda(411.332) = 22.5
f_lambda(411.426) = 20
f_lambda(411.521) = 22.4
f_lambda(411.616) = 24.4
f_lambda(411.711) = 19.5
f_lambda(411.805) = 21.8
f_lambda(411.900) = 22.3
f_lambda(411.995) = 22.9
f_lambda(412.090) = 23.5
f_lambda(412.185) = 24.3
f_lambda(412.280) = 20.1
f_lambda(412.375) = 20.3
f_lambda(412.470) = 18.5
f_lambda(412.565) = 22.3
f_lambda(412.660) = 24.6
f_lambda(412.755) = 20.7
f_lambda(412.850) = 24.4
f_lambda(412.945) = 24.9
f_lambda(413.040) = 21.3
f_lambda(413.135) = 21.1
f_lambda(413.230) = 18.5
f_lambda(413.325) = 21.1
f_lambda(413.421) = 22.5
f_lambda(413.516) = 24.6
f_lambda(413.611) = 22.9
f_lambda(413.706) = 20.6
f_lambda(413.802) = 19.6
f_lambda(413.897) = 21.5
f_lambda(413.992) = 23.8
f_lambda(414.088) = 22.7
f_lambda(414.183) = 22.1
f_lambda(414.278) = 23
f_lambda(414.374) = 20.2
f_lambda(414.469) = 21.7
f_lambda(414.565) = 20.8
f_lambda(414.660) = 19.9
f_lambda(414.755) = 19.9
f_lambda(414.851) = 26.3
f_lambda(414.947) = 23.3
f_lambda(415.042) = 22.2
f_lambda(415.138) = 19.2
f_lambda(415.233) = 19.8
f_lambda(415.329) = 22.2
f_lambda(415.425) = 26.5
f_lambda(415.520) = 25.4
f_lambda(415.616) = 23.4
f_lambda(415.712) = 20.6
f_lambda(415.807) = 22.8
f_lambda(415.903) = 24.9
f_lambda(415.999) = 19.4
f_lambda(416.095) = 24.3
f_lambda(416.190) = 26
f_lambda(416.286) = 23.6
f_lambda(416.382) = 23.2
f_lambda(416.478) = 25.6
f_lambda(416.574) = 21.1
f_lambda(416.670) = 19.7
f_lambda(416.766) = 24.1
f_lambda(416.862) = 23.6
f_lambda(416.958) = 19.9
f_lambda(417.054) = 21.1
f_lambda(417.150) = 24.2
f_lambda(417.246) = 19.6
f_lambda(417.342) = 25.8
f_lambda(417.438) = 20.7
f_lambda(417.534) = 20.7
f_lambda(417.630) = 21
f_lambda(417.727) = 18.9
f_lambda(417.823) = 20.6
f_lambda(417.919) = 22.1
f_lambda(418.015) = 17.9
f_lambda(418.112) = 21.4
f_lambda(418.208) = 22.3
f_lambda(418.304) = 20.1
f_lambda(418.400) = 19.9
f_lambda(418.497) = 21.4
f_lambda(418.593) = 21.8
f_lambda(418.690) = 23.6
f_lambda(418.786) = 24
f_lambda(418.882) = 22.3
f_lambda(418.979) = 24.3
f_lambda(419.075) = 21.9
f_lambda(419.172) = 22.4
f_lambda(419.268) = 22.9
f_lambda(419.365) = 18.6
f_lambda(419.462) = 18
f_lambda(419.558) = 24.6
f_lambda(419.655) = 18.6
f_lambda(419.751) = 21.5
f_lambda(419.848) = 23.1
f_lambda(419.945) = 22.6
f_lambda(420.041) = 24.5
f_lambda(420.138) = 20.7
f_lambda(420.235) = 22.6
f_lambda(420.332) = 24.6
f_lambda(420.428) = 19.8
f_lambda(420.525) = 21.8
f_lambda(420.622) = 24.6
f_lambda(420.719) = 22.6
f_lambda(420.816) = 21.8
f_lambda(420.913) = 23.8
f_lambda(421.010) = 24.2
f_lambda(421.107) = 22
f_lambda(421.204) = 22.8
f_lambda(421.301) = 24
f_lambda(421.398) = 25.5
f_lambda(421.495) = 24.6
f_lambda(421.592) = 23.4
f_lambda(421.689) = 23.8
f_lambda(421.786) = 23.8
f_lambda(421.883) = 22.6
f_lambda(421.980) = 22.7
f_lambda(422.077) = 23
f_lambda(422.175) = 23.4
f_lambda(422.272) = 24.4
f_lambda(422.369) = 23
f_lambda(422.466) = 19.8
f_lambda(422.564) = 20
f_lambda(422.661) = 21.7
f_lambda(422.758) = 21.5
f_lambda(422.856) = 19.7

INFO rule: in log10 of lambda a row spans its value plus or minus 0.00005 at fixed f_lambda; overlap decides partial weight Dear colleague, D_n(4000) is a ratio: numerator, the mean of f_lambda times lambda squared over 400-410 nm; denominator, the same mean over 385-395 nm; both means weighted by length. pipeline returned 2.0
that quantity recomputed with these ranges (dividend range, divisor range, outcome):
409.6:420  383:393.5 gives 2.11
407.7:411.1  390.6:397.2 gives 1.99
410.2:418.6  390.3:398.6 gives 1.87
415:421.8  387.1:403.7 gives 1.59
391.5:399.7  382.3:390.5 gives 1.27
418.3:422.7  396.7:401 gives 1.40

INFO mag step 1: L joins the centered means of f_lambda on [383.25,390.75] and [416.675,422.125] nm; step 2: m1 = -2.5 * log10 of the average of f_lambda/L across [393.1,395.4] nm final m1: 0.24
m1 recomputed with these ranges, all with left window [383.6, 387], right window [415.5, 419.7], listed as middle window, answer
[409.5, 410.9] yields -0.076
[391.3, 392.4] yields -0.118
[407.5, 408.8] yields -0.246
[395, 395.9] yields -0.152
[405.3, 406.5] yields -0.167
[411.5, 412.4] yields -0.113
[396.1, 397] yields 0.486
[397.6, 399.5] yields -0.247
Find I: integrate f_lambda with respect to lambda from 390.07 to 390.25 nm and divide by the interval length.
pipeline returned 13.2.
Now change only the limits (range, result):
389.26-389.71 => 16.5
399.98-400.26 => 20.8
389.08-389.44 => 15.1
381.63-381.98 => 12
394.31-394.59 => 13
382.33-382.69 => 9.22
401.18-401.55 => 20.6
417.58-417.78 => 19.9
